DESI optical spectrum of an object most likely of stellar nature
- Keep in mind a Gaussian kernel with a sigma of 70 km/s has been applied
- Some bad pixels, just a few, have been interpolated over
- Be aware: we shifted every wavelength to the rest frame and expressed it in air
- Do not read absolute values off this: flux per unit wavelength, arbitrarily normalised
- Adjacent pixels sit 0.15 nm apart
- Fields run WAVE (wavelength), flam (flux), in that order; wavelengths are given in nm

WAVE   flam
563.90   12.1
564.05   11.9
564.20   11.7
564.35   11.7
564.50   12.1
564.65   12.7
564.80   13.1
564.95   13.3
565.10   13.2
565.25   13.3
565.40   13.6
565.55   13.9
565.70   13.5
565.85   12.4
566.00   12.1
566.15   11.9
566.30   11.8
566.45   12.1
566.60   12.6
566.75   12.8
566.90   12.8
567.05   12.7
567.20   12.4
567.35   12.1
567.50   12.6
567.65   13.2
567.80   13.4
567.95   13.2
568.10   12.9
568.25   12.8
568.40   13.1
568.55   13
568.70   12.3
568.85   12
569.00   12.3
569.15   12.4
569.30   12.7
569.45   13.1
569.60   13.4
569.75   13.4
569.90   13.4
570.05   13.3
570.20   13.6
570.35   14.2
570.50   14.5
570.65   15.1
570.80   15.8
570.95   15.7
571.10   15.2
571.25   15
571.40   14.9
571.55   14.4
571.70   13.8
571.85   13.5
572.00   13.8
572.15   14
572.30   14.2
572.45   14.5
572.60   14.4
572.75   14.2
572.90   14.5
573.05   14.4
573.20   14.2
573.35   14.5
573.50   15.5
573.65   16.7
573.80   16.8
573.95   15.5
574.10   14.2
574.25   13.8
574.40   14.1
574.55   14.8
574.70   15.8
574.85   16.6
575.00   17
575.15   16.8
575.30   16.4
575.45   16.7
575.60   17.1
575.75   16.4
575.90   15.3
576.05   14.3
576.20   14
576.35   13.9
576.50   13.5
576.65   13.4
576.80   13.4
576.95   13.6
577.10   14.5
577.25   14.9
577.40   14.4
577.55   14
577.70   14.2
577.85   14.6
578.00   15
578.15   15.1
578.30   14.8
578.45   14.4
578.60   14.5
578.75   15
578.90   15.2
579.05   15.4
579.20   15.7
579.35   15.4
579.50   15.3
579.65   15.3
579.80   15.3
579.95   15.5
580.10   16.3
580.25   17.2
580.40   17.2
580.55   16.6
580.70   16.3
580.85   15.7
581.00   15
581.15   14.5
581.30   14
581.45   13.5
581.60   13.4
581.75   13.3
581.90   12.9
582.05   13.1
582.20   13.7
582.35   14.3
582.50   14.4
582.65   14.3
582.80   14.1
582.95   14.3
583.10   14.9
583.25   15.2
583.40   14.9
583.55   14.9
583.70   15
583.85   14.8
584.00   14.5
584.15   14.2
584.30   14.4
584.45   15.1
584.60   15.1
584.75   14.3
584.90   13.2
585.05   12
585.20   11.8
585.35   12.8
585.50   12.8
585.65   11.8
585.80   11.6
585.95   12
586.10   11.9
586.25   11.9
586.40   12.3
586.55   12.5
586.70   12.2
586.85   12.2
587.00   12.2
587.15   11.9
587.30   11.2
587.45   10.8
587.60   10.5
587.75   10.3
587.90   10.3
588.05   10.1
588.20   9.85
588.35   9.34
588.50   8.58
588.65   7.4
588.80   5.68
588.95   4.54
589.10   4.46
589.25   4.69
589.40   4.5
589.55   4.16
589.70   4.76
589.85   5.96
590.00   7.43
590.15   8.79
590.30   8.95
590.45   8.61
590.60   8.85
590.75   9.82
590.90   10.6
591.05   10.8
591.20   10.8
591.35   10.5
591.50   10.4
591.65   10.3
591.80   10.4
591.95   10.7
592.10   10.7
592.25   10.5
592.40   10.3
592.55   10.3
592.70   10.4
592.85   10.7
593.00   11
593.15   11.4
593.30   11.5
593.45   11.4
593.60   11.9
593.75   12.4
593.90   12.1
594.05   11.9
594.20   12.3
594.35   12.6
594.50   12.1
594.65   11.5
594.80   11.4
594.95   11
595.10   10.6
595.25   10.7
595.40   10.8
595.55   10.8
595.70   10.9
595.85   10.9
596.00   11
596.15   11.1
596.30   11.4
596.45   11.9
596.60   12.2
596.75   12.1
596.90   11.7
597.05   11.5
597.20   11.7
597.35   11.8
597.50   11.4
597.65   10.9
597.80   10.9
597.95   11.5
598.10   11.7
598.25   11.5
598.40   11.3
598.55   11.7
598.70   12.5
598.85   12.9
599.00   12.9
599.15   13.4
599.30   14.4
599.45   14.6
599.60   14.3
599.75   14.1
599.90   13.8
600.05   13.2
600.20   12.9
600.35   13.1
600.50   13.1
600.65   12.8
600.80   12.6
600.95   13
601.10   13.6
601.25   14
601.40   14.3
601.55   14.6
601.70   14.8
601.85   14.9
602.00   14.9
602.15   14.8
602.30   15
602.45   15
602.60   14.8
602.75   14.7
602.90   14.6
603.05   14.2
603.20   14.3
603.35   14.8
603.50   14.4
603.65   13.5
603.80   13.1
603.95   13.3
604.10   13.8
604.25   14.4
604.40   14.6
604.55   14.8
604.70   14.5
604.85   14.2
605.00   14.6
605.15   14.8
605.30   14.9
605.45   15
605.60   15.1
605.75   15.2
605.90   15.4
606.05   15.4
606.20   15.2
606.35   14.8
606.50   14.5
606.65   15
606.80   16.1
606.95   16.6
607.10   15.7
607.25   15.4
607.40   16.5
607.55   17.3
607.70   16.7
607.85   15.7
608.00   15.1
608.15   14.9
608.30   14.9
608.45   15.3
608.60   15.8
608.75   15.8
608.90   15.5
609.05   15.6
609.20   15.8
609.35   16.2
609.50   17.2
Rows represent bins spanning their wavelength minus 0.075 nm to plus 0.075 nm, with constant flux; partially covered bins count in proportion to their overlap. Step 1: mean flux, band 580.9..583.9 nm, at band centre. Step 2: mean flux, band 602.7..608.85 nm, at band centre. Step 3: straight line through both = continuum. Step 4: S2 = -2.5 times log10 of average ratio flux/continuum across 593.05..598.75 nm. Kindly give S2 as 0.26 mag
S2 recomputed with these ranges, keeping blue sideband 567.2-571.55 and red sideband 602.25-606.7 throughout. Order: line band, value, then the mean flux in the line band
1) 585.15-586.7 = 0.156 mag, 12.1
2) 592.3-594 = 0.259 mag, 11.2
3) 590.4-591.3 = 0.383 mag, 9.97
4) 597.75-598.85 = 0.227 mag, 11.7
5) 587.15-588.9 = 0.428 mag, 9.49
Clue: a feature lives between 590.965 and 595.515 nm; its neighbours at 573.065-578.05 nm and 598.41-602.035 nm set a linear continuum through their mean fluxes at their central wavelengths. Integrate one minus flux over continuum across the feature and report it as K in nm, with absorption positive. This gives 0.929 nm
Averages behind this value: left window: 15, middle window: 11.1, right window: 13.5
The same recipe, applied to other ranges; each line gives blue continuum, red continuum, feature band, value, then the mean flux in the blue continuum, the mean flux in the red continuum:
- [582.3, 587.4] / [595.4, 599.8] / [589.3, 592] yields 0.87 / 13.4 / 12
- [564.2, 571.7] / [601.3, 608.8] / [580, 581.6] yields -0.20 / 13.2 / 15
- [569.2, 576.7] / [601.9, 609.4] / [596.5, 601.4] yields 0.77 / 14.7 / 15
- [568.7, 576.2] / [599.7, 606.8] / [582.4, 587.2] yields 0.36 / 14.6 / 14.3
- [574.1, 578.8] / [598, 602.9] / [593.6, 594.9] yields 0.18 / 14.9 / 13.6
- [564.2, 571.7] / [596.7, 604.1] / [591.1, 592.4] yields 0.27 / 13.2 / 13.3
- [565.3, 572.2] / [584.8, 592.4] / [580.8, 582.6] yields -0.48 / 13.3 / 9.83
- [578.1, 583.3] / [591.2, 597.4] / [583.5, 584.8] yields -0.07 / 14.9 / 11.2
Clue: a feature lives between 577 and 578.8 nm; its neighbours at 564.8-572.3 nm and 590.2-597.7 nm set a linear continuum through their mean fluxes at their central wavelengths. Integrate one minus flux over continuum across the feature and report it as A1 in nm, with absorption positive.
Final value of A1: -0.31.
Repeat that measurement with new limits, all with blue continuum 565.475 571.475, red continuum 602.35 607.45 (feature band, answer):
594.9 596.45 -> 0.37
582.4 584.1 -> -0.10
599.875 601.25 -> 0.14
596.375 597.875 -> 0.30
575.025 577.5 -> -0.25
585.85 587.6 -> 0.27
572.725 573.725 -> -0.11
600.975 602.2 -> 0.02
